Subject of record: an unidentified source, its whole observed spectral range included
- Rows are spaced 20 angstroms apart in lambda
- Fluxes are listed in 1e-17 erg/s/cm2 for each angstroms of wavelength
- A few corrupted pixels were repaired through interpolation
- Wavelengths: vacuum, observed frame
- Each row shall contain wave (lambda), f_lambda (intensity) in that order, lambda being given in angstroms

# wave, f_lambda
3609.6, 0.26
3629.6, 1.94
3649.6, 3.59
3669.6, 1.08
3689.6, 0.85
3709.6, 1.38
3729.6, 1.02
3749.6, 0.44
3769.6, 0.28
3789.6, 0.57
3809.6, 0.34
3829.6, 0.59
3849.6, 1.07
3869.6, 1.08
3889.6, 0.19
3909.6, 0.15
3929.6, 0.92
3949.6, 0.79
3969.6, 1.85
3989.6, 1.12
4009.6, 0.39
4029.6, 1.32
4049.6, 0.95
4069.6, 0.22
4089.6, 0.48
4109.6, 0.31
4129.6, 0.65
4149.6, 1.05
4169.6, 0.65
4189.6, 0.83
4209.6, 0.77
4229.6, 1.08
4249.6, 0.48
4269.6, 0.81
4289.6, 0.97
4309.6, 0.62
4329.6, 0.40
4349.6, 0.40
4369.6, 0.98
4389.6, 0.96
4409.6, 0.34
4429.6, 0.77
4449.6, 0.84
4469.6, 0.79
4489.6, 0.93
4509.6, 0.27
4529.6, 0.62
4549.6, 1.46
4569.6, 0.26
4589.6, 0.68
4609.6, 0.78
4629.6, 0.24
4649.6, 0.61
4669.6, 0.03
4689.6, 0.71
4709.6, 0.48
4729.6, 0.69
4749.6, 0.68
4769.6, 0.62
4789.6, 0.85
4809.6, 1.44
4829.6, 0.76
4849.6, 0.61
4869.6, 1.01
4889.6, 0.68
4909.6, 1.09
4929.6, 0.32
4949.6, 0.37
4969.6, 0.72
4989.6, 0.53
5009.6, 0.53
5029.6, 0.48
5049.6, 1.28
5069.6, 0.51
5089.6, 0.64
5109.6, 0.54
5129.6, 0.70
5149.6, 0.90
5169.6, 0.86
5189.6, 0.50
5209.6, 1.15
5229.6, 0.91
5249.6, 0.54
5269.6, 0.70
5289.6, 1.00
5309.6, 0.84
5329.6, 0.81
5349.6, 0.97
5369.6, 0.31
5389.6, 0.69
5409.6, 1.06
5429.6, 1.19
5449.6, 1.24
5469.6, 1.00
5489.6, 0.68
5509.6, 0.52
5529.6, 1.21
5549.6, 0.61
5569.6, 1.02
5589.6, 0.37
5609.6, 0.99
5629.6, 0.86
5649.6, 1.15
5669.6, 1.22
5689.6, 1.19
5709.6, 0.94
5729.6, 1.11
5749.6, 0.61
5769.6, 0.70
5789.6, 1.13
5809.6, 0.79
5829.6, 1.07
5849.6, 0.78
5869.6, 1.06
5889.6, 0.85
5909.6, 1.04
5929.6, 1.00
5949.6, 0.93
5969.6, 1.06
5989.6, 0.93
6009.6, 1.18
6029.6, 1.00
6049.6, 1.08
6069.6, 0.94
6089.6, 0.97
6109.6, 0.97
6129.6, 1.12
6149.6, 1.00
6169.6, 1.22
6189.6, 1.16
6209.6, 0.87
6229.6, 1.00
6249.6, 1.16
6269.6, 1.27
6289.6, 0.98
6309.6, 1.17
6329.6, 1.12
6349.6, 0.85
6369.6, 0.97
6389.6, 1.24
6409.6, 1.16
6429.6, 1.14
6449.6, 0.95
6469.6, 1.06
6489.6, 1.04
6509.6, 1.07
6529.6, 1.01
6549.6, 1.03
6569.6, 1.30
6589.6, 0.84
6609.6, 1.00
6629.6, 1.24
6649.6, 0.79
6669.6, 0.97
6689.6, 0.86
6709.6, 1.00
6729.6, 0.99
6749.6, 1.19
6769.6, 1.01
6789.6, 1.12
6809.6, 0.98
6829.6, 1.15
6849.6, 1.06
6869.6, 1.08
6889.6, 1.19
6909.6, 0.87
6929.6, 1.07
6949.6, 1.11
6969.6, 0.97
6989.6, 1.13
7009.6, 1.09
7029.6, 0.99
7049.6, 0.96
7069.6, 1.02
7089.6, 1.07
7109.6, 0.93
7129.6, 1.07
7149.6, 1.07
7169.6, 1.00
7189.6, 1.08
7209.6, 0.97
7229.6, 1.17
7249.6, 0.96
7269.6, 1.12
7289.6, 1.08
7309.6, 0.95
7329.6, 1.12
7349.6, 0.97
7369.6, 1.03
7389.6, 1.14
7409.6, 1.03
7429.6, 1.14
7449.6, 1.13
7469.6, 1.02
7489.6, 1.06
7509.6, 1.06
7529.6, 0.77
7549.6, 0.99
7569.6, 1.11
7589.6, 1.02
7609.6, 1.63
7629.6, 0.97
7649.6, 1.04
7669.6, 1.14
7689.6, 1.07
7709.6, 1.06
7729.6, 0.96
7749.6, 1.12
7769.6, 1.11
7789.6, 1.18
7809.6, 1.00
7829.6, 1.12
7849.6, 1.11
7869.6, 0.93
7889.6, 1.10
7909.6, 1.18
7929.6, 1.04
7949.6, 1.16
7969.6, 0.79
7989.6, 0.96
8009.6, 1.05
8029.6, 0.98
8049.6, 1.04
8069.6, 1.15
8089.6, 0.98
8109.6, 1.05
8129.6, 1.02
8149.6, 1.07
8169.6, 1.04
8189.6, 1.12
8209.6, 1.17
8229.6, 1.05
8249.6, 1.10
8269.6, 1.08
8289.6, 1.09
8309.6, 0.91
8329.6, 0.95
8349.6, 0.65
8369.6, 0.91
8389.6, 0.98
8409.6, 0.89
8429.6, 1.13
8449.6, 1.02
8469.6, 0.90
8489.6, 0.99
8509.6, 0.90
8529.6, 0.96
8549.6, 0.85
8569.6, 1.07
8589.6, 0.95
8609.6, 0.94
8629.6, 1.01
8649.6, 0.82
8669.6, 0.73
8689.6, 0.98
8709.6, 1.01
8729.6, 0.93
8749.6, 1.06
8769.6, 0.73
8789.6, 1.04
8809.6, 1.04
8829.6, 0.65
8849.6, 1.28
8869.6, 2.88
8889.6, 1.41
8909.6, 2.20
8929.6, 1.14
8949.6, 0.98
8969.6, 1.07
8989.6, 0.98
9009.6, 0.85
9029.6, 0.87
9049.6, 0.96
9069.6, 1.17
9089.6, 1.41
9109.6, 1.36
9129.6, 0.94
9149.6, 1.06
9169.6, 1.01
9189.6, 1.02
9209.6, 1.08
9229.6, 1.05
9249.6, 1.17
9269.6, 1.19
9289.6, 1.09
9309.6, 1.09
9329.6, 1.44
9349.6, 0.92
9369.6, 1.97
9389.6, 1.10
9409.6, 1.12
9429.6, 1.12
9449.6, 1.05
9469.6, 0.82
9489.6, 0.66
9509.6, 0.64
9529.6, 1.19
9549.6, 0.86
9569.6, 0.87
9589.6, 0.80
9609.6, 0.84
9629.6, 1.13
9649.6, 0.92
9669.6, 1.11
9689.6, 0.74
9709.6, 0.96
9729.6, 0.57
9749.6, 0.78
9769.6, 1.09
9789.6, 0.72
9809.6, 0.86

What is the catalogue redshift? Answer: 0.35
